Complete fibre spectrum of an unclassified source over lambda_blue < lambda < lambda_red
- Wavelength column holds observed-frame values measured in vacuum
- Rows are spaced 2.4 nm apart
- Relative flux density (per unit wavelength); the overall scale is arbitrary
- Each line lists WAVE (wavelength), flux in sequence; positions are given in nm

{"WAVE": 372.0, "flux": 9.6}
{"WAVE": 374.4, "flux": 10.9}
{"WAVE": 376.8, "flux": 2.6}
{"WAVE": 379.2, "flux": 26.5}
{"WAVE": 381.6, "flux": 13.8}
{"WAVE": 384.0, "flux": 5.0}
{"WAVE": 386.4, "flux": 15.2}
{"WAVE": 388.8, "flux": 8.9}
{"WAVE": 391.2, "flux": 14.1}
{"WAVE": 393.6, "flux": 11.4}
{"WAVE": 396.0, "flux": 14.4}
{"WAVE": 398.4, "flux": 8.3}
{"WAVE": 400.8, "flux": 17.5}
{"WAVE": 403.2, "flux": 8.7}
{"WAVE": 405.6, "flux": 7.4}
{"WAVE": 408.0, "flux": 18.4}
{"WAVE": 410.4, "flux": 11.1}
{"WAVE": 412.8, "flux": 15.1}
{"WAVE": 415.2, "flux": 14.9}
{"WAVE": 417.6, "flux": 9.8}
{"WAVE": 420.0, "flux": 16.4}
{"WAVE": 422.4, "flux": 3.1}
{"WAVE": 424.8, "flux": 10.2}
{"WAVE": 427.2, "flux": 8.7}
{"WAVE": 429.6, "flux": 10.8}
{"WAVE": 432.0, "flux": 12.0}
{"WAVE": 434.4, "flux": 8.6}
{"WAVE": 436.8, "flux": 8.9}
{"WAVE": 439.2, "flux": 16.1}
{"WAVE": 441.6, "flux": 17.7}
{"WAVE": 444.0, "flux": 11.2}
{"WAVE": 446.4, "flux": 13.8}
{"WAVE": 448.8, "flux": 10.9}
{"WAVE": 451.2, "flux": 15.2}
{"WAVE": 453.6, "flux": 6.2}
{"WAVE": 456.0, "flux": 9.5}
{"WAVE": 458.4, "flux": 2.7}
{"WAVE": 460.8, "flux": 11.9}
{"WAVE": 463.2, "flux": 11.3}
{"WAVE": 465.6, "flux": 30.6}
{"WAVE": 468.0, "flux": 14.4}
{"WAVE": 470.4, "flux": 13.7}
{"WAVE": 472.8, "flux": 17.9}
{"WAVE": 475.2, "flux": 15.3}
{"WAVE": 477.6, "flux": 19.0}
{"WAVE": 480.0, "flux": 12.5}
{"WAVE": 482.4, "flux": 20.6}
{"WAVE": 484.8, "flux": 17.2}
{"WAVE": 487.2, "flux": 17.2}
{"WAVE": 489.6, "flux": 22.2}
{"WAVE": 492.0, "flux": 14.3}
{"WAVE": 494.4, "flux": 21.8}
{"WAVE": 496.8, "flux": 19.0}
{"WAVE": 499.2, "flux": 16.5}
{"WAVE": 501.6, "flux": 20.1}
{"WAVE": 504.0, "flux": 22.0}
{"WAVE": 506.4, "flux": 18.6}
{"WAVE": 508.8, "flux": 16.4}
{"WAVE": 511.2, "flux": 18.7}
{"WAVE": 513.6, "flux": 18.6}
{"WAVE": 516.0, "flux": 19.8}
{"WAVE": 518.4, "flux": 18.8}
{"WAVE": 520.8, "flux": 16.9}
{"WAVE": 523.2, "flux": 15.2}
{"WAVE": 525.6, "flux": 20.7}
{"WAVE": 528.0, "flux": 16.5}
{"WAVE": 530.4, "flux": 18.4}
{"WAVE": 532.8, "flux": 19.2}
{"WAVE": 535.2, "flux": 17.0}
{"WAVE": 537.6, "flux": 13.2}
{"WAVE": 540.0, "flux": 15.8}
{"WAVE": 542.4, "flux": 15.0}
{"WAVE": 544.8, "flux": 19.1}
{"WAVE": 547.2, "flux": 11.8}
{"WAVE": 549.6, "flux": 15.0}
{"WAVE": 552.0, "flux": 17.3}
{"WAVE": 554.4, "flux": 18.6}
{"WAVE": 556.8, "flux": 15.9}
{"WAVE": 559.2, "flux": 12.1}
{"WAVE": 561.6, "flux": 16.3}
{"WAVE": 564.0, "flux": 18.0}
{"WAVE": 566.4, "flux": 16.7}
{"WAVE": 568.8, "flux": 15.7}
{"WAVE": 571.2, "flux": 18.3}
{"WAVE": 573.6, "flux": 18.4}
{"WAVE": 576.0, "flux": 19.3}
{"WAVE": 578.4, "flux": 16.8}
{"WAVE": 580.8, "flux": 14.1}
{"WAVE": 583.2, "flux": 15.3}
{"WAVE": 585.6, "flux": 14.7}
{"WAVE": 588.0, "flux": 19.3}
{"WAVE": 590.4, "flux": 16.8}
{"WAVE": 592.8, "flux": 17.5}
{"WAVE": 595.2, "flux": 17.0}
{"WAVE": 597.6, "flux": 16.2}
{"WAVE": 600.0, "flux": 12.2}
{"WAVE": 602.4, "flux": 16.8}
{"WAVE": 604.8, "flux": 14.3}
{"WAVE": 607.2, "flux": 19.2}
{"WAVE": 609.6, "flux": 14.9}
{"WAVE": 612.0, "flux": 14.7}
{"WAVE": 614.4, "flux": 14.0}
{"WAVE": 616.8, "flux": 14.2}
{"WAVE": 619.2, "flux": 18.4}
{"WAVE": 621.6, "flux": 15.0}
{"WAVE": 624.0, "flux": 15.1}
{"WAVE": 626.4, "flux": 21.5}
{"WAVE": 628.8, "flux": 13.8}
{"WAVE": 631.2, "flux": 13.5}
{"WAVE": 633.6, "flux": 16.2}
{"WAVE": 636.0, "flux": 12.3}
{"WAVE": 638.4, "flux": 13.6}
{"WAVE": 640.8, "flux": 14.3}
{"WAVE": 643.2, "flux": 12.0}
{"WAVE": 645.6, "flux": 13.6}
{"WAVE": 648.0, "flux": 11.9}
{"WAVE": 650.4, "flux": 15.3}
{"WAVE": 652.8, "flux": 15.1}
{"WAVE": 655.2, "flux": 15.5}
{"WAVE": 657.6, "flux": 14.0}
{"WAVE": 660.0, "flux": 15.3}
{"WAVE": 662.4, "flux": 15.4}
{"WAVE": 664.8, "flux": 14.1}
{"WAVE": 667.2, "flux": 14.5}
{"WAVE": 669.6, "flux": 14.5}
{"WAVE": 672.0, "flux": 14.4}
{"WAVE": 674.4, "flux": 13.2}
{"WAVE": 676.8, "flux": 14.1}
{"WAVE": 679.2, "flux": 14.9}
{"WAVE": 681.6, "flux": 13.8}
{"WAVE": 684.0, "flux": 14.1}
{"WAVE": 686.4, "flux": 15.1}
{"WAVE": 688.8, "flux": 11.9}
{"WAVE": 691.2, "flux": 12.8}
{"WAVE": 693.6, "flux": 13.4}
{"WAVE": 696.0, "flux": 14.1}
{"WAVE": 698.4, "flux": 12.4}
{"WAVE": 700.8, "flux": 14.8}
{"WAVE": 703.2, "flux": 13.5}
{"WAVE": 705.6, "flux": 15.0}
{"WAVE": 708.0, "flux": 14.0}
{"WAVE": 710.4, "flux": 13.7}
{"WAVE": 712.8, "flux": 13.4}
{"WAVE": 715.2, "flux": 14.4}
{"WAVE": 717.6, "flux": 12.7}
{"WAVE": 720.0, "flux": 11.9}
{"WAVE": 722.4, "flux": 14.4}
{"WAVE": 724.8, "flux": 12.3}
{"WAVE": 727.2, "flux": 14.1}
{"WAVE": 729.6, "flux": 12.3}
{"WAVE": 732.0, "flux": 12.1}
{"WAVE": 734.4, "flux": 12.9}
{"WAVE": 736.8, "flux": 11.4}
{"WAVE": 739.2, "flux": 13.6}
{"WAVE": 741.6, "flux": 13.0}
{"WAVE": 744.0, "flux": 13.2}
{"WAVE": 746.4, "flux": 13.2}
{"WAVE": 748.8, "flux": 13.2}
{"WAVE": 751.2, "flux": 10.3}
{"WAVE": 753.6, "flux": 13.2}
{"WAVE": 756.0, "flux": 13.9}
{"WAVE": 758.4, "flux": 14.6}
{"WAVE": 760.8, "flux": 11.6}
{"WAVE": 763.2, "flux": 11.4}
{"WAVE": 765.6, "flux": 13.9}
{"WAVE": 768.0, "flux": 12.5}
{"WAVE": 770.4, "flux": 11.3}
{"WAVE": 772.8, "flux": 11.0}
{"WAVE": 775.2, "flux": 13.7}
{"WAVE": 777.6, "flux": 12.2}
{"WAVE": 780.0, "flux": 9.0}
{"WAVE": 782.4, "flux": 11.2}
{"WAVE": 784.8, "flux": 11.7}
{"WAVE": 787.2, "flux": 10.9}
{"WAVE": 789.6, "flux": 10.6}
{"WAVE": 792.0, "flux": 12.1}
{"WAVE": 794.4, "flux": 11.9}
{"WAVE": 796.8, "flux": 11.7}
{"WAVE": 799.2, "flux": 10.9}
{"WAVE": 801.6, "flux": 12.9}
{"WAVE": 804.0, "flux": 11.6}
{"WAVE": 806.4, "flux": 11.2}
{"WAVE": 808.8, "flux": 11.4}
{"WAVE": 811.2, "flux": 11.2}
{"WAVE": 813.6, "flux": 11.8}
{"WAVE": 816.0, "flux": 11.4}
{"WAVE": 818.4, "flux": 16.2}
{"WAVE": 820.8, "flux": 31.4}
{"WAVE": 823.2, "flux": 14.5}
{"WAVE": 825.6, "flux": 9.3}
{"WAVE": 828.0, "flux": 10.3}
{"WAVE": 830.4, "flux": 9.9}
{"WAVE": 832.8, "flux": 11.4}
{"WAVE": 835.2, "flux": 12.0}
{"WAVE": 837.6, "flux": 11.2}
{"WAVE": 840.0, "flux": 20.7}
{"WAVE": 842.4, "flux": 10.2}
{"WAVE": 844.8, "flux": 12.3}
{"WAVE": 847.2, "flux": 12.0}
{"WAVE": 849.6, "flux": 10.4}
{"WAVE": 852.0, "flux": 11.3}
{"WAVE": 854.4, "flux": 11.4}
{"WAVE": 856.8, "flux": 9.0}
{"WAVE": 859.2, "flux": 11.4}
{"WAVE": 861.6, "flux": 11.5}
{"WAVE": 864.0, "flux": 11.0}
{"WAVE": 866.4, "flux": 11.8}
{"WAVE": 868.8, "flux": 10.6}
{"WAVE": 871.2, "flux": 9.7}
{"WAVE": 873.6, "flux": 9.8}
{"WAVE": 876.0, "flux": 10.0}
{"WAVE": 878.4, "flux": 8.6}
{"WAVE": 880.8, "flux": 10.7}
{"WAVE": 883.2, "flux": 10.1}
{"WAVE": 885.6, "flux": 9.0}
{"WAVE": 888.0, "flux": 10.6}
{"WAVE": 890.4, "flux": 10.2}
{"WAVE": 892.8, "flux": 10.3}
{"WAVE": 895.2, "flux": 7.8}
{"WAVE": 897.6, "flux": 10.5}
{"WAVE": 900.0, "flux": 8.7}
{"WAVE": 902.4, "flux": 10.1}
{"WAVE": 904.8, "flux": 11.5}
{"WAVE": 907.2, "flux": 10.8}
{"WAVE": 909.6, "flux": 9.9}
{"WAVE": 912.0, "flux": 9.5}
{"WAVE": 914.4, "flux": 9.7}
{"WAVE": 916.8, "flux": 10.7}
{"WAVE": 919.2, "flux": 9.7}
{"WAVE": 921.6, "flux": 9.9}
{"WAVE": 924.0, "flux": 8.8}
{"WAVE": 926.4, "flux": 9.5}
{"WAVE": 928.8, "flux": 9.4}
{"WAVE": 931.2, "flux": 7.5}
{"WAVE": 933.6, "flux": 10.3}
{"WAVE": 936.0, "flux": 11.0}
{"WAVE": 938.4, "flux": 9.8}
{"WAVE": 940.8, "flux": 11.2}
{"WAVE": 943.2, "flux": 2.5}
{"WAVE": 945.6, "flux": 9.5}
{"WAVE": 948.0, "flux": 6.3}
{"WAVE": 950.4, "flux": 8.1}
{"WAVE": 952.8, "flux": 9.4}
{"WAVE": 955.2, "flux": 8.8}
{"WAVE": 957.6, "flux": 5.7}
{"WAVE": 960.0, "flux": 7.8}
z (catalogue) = 0.25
